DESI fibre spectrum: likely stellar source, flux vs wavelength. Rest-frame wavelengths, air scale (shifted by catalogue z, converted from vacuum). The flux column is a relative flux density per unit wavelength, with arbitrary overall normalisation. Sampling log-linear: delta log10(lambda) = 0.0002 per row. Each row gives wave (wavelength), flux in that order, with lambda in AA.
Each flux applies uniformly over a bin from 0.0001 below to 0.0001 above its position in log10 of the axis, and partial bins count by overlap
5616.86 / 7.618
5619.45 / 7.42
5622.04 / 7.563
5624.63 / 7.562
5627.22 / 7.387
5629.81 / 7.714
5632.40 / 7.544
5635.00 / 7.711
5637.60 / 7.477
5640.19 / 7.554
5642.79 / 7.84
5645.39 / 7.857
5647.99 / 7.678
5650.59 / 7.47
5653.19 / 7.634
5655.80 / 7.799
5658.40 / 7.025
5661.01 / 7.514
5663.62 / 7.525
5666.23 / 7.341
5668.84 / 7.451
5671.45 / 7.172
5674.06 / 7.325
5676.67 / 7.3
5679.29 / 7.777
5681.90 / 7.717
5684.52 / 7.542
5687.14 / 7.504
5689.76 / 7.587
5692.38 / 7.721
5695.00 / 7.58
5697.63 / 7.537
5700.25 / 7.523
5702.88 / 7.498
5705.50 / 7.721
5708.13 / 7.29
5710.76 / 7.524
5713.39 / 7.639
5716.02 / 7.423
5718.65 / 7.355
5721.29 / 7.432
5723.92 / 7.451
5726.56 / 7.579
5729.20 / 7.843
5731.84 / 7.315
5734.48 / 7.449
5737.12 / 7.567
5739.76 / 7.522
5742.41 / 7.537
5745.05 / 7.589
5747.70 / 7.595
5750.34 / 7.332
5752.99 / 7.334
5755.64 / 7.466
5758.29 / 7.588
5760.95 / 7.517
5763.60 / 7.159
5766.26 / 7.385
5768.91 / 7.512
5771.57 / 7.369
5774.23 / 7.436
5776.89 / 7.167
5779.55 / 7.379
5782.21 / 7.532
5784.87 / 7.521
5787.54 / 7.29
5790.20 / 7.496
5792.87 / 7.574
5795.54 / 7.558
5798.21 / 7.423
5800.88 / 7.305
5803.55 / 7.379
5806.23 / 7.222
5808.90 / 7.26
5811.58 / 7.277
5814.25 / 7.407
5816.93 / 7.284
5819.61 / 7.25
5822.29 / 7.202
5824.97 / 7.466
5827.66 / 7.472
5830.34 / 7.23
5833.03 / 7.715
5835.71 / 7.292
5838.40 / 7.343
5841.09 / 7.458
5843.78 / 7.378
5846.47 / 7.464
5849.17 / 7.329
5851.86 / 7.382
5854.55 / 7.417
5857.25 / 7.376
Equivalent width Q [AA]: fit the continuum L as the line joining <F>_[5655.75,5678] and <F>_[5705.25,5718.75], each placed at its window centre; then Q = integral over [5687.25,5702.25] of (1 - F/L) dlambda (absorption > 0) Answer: -0.3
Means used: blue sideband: 7.36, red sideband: 7.49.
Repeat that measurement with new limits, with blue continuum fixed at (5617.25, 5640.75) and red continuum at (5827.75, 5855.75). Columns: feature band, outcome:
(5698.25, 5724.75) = 0.0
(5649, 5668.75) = 0.1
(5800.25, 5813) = 0.2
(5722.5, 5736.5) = -0.1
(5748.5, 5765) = 0.1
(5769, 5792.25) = 0.1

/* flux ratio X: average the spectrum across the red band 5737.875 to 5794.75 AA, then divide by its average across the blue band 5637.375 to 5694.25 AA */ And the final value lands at 0.99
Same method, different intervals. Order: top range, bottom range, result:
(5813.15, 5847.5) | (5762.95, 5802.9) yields 1.00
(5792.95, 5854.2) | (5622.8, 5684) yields 0.98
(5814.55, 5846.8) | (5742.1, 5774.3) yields 0.99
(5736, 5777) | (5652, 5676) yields 1.00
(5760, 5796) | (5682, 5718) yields 0.98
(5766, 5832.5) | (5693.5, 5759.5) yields 0.98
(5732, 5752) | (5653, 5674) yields 1.01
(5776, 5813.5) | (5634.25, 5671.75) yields 0.98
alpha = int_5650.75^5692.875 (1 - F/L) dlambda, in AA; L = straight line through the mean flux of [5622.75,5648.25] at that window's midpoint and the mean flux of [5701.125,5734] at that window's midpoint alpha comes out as 0.46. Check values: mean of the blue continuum 7.63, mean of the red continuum 7.5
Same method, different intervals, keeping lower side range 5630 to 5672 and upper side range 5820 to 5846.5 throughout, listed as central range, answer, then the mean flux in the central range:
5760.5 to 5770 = 0.09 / 7.38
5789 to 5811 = 0.07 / 7.39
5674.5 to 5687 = -0.06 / 7.56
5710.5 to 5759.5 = -0.16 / 7.5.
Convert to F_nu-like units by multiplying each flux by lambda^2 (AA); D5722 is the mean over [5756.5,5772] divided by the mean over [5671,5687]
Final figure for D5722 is 1.0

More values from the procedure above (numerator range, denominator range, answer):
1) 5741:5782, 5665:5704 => 1.02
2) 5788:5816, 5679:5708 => 1.01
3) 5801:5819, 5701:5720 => 1.01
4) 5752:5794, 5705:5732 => 1.01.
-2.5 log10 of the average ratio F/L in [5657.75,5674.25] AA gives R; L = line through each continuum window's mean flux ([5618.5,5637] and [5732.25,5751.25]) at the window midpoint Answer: 0.03 mag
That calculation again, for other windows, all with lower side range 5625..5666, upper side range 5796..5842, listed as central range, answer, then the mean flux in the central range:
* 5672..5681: 0.01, 7.46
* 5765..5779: 0.01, 7.38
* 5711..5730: -0.01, 7.52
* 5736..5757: -0.01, 7.49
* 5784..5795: -0.01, 7.47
